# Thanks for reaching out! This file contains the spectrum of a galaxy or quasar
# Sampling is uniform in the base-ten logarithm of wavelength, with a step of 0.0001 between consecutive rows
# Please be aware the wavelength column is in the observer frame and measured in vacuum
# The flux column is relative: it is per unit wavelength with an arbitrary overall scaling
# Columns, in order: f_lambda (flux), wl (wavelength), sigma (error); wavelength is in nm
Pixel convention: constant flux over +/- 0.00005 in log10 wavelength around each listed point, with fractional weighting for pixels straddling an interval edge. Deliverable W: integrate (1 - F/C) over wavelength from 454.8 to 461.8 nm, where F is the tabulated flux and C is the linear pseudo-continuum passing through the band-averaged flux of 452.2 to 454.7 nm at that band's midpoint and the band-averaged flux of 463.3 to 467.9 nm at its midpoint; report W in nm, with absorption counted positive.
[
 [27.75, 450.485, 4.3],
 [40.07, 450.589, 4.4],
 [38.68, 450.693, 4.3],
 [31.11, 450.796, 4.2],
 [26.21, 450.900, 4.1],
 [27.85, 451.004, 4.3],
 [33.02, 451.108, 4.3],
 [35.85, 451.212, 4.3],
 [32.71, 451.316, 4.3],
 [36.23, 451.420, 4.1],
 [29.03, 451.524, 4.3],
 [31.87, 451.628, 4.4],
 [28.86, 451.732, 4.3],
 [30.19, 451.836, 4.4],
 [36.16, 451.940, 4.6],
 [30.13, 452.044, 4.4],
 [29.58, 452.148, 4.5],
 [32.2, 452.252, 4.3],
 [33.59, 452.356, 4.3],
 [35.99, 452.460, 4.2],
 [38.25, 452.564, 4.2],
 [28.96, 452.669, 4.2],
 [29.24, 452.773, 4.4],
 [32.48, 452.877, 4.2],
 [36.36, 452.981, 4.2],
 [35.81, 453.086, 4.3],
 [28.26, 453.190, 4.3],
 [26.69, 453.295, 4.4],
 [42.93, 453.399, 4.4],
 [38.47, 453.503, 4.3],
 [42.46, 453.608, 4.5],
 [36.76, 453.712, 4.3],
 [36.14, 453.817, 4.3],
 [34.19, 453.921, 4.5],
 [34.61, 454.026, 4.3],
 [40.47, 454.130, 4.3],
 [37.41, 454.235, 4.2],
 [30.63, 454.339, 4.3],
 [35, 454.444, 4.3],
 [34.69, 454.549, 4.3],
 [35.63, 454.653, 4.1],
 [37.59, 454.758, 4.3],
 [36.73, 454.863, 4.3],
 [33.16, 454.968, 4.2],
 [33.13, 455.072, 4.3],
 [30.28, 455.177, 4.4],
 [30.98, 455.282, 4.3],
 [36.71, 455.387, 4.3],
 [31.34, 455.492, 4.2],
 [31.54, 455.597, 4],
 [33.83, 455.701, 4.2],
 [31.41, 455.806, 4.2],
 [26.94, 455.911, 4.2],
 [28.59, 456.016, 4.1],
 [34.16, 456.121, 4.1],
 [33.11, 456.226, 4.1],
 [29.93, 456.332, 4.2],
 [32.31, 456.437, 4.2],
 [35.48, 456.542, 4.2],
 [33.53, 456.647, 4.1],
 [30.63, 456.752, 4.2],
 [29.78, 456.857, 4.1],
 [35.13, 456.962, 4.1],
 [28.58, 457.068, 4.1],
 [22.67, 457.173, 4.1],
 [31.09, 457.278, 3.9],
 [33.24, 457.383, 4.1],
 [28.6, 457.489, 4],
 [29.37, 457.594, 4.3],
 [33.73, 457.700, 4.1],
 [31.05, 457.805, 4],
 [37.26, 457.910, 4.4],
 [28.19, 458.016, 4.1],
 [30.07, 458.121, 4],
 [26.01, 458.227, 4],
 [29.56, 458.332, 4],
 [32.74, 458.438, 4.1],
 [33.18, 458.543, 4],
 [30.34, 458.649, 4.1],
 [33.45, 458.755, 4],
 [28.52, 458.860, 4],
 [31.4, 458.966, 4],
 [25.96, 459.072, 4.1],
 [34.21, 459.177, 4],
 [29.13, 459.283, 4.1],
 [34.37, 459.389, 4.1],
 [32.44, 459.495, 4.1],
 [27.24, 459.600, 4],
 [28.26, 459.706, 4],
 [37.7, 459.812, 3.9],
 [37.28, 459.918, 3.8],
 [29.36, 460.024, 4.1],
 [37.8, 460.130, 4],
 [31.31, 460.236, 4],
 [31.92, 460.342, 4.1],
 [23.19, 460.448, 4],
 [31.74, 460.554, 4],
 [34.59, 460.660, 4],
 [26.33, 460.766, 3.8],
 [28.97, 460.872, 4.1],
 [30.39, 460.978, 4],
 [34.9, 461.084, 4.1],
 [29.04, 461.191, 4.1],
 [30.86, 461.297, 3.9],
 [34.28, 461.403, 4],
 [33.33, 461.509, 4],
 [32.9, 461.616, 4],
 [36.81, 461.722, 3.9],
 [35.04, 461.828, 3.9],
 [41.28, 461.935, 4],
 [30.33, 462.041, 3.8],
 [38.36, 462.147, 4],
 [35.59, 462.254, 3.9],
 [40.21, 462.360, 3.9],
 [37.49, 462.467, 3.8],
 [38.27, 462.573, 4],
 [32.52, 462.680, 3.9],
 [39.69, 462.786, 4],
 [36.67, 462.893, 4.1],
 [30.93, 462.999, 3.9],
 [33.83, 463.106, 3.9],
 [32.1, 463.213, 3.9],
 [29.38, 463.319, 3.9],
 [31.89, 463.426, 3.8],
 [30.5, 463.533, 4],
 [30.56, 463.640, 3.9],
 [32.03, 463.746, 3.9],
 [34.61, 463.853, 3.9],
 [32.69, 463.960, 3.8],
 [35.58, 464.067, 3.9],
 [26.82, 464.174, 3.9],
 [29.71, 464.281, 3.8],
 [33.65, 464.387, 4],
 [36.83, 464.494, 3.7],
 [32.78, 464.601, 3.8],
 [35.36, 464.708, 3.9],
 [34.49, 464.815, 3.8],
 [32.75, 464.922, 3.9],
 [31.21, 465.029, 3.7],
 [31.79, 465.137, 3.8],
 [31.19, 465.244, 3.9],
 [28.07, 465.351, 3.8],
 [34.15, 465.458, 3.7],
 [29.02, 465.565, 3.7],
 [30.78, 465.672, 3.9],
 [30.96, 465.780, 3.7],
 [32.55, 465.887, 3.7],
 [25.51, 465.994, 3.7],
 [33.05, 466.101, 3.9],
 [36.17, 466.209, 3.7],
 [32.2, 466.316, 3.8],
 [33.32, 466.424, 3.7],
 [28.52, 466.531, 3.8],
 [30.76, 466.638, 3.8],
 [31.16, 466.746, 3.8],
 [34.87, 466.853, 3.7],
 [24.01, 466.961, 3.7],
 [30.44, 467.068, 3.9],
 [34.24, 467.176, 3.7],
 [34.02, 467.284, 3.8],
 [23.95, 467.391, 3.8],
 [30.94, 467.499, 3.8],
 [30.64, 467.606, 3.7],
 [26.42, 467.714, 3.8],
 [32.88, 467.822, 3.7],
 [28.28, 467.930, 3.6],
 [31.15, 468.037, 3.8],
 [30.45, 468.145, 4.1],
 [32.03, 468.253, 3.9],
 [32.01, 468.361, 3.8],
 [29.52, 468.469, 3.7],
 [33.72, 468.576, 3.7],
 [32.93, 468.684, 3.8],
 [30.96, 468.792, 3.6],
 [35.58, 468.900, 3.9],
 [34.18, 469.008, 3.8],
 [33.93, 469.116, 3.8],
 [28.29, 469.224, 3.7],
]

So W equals 0.405 nm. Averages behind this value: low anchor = 34.9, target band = 31.6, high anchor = 31.4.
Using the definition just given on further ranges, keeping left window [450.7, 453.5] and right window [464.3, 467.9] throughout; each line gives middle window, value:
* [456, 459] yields 0.091 nm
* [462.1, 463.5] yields -0.149 nm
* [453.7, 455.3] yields -0.126 nm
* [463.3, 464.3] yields 0.003 nm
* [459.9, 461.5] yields 0.023 nm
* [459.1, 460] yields -0.010 nm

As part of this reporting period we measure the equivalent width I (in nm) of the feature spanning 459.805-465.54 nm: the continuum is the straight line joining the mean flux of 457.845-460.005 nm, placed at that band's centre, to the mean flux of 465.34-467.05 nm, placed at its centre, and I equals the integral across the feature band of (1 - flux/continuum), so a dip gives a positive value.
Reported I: -0.357 nm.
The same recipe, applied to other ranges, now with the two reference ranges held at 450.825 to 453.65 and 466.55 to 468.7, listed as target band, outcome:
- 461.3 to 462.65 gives -0.19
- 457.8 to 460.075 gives 0.05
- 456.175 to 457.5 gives 0.04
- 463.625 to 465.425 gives -0.08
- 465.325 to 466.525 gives -0.02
